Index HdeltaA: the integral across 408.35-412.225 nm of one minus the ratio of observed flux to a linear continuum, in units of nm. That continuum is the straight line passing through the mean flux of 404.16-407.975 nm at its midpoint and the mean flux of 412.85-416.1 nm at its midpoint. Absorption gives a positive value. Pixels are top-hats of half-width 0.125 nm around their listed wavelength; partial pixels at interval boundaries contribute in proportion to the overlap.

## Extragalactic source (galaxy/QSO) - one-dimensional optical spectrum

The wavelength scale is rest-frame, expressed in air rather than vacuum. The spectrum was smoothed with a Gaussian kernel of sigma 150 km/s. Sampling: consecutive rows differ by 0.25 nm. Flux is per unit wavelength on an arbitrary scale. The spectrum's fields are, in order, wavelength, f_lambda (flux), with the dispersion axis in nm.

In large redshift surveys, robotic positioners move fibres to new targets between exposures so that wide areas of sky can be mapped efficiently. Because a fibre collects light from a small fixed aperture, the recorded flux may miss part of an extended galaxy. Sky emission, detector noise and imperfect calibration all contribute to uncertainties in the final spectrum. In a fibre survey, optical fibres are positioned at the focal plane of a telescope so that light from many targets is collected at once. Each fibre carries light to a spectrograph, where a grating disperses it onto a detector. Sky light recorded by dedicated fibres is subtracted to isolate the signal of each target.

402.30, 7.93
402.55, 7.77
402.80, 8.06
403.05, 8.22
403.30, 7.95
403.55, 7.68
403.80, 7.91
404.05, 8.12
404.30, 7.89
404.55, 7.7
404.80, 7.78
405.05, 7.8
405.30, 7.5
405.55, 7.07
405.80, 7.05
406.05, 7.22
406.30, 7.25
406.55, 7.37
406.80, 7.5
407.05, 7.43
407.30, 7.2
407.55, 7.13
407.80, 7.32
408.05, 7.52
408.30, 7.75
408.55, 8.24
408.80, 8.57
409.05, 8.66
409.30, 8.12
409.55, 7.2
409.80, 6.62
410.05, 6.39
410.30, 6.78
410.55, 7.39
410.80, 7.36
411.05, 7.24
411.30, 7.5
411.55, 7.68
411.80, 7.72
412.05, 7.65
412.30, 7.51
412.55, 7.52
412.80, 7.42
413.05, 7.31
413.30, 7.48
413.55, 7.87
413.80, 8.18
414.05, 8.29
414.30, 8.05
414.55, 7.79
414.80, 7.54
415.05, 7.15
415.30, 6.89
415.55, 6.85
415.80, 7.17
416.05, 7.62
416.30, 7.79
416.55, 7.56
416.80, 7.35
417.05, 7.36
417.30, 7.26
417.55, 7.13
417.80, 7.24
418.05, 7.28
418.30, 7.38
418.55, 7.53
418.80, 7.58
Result -0.03 nm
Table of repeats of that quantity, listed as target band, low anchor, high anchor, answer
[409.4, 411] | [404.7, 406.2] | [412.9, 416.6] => 0.11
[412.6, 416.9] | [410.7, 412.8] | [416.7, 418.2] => -0.09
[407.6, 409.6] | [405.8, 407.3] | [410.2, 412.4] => -0.15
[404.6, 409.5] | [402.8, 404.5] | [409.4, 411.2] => -0.09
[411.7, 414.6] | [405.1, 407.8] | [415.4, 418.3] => -0.17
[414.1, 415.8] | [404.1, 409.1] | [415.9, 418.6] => 0.01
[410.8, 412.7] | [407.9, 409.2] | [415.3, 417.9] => 0.07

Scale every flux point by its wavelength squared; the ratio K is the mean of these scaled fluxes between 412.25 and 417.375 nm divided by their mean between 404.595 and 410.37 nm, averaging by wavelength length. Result 1.04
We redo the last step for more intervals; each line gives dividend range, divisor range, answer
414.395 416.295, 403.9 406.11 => 1.02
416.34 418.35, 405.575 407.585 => 1.06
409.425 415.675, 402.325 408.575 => 1.01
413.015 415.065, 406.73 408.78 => 1.06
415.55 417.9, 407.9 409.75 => 0.96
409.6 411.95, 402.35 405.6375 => 0.95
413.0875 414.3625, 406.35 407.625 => 1.12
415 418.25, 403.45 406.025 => 1.01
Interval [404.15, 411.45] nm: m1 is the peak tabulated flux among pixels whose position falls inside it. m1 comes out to 8.66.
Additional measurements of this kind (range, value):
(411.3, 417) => 8.29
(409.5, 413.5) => 7.72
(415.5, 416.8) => 7.79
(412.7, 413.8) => 8.18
